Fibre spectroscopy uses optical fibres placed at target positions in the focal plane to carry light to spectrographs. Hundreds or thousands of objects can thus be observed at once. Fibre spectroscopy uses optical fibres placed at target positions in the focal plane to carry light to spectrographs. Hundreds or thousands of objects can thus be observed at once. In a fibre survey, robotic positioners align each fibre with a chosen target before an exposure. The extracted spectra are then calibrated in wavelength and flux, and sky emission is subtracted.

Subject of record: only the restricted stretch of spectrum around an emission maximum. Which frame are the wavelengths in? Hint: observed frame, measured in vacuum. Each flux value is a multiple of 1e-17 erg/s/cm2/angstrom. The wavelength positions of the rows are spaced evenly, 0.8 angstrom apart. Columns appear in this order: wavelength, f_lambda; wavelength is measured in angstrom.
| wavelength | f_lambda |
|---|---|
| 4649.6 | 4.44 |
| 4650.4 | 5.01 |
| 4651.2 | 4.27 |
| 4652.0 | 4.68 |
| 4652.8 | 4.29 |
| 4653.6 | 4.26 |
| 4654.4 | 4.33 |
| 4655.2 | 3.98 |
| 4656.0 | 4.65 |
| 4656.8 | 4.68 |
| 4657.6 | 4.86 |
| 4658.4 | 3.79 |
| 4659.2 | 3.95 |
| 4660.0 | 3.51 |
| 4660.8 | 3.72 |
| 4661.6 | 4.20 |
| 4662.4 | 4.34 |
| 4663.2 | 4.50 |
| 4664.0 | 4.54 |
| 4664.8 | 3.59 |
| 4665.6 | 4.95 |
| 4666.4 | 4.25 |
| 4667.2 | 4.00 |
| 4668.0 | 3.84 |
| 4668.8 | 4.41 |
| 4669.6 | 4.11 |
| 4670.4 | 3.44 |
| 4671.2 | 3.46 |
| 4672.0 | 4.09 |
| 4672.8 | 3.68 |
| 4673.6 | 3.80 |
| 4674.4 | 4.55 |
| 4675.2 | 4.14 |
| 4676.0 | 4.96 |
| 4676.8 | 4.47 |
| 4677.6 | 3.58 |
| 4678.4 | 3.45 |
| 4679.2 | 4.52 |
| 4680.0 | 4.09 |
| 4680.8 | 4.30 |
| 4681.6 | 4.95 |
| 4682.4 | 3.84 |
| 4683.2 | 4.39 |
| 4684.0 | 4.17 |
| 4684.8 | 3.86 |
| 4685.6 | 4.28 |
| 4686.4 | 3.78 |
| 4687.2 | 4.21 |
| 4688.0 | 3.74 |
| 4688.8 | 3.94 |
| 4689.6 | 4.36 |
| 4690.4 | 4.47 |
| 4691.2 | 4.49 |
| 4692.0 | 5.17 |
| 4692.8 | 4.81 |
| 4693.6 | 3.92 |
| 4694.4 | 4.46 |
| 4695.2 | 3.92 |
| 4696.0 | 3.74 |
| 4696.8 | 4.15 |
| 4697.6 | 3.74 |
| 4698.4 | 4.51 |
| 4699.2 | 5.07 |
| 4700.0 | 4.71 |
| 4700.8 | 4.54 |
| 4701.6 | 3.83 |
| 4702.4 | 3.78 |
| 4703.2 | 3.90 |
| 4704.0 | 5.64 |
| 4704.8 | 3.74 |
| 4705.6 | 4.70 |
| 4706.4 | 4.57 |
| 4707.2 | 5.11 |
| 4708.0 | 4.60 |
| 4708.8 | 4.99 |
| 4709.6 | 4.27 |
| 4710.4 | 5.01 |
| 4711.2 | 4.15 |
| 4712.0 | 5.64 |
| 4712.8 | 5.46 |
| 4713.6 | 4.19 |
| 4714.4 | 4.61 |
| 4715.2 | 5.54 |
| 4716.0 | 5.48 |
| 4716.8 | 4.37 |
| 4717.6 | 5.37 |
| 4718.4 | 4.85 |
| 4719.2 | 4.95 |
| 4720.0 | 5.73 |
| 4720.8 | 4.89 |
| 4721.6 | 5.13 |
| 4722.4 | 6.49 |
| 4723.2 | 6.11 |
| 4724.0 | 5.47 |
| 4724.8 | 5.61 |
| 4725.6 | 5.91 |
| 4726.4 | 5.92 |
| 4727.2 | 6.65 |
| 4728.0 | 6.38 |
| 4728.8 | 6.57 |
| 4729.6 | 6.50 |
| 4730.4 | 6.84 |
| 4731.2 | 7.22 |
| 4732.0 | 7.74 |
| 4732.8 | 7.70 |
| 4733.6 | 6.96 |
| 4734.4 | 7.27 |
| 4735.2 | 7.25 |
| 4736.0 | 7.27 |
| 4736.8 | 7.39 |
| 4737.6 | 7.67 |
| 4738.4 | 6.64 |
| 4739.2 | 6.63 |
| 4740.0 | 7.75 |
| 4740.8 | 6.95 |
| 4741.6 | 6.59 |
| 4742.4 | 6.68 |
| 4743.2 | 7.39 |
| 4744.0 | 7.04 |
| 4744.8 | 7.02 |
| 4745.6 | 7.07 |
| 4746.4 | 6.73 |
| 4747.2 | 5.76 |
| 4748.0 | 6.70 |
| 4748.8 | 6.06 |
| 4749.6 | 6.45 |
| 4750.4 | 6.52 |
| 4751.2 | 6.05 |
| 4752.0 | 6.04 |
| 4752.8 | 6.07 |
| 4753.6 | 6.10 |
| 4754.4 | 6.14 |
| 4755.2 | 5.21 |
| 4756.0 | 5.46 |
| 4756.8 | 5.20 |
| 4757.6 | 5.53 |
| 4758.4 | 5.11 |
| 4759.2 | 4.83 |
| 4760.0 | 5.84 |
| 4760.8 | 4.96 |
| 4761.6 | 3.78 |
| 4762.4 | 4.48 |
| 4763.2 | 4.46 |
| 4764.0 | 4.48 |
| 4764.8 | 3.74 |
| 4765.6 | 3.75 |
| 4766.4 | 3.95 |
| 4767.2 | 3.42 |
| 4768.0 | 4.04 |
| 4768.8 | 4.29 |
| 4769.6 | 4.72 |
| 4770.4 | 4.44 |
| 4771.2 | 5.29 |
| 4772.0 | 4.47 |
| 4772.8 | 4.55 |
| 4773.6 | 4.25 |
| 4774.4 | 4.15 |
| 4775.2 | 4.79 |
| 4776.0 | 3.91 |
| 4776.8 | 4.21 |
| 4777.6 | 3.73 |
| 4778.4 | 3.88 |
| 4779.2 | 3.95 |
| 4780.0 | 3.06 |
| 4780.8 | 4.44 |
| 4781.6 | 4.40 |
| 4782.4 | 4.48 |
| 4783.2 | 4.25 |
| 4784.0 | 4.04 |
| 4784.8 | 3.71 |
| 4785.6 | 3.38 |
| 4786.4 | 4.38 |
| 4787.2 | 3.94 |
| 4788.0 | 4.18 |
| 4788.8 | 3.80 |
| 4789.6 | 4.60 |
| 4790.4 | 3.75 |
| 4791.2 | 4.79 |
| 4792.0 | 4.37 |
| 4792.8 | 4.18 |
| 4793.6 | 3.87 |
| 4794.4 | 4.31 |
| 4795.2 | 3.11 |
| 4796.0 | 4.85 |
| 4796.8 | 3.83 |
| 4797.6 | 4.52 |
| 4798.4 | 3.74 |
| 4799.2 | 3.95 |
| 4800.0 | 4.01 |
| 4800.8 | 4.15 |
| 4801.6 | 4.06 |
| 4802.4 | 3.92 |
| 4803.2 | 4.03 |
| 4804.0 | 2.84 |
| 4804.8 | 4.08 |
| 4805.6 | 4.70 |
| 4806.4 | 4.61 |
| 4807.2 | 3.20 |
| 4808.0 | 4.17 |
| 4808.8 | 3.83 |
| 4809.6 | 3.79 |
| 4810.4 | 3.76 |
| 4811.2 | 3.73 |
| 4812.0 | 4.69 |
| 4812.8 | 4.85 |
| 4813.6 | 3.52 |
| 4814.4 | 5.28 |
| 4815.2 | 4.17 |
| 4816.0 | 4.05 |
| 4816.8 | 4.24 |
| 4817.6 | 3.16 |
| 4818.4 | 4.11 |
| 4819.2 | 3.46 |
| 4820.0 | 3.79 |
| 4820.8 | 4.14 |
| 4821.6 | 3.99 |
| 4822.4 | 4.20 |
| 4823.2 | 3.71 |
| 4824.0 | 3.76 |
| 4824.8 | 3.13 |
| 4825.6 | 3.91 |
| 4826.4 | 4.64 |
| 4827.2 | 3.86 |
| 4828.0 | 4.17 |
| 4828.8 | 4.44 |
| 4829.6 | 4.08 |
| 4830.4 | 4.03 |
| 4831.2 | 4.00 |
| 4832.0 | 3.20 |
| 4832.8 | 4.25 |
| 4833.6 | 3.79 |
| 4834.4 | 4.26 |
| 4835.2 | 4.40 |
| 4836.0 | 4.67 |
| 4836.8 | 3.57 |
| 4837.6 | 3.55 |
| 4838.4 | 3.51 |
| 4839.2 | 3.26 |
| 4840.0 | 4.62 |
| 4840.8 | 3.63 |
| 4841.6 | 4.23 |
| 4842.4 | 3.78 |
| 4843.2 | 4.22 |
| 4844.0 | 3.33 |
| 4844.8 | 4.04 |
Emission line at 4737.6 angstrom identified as Mg II 2798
